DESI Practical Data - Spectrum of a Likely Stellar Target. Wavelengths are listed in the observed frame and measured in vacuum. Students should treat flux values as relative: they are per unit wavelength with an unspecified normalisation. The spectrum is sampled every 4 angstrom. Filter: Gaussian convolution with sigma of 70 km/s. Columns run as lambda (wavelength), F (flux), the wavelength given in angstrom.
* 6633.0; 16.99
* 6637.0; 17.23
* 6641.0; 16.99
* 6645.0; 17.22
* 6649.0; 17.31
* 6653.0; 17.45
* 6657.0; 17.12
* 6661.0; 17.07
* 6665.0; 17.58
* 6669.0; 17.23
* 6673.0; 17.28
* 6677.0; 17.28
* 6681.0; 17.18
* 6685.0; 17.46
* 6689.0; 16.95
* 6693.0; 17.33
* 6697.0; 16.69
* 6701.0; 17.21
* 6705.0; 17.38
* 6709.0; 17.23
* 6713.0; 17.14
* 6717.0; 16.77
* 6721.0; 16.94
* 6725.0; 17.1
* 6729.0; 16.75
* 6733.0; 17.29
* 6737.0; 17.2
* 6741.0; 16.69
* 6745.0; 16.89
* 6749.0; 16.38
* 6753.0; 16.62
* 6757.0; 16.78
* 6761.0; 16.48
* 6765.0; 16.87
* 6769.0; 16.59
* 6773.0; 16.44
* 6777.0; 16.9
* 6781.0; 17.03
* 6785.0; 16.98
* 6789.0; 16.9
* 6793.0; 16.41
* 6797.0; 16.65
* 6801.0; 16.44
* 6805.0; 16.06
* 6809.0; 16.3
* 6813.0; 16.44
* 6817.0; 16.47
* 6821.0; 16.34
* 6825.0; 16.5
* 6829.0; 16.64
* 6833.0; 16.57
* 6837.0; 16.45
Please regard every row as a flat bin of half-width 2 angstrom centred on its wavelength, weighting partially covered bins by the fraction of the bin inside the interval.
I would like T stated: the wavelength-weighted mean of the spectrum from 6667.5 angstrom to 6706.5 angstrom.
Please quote 17.2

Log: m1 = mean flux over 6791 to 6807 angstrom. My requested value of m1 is 16.4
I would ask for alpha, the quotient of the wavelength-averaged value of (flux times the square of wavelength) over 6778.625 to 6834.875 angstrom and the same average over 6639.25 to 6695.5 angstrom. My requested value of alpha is 1.00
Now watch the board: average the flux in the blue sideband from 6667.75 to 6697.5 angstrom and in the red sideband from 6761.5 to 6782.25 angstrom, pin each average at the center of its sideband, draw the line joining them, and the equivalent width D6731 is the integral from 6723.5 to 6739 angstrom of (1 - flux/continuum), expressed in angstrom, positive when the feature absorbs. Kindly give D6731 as -0.1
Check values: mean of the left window 17.2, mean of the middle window 17.1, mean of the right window 16.7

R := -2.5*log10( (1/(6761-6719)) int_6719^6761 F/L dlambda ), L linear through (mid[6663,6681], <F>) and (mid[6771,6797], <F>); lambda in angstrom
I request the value 0.01 mag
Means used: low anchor 17.3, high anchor 16.8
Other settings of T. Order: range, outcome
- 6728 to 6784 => 16.8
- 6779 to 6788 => 17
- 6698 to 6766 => 16.9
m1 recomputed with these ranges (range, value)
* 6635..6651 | 17.2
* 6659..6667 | 17.3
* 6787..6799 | 16.7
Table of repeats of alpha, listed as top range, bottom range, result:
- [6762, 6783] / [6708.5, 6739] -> 1.00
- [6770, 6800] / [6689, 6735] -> 1.00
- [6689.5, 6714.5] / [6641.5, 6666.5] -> 1.01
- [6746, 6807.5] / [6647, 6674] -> 1.00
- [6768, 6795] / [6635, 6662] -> 1.01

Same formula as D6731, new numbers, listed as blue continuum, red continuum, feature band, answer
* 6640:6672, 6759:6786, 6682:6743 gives -0.2 angstrom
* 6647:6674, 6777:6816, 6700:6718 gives -0.1 angstrom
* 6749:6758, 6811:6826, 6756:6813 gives -0.3 angstrom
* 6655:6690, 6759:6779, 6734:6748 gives -0.1 angstrom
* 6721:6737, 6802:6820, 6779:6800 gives -0.3 angstrom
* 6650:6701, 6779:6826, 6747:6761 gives 0.2 angstrom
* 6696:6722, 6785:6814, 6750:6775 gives 0.2 angstrom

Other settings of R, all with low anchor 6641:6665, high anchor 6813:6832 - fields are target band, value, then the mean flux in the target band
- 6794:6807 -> 0.013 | 16.4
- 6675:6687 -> -0.012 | 17.3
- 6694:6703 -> 0.003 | 17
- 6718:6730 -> 0.000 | 16.9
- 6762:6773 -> 0.005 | 16.7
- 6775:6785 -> -0.019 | 17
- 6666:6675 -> -0.008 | 17.3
